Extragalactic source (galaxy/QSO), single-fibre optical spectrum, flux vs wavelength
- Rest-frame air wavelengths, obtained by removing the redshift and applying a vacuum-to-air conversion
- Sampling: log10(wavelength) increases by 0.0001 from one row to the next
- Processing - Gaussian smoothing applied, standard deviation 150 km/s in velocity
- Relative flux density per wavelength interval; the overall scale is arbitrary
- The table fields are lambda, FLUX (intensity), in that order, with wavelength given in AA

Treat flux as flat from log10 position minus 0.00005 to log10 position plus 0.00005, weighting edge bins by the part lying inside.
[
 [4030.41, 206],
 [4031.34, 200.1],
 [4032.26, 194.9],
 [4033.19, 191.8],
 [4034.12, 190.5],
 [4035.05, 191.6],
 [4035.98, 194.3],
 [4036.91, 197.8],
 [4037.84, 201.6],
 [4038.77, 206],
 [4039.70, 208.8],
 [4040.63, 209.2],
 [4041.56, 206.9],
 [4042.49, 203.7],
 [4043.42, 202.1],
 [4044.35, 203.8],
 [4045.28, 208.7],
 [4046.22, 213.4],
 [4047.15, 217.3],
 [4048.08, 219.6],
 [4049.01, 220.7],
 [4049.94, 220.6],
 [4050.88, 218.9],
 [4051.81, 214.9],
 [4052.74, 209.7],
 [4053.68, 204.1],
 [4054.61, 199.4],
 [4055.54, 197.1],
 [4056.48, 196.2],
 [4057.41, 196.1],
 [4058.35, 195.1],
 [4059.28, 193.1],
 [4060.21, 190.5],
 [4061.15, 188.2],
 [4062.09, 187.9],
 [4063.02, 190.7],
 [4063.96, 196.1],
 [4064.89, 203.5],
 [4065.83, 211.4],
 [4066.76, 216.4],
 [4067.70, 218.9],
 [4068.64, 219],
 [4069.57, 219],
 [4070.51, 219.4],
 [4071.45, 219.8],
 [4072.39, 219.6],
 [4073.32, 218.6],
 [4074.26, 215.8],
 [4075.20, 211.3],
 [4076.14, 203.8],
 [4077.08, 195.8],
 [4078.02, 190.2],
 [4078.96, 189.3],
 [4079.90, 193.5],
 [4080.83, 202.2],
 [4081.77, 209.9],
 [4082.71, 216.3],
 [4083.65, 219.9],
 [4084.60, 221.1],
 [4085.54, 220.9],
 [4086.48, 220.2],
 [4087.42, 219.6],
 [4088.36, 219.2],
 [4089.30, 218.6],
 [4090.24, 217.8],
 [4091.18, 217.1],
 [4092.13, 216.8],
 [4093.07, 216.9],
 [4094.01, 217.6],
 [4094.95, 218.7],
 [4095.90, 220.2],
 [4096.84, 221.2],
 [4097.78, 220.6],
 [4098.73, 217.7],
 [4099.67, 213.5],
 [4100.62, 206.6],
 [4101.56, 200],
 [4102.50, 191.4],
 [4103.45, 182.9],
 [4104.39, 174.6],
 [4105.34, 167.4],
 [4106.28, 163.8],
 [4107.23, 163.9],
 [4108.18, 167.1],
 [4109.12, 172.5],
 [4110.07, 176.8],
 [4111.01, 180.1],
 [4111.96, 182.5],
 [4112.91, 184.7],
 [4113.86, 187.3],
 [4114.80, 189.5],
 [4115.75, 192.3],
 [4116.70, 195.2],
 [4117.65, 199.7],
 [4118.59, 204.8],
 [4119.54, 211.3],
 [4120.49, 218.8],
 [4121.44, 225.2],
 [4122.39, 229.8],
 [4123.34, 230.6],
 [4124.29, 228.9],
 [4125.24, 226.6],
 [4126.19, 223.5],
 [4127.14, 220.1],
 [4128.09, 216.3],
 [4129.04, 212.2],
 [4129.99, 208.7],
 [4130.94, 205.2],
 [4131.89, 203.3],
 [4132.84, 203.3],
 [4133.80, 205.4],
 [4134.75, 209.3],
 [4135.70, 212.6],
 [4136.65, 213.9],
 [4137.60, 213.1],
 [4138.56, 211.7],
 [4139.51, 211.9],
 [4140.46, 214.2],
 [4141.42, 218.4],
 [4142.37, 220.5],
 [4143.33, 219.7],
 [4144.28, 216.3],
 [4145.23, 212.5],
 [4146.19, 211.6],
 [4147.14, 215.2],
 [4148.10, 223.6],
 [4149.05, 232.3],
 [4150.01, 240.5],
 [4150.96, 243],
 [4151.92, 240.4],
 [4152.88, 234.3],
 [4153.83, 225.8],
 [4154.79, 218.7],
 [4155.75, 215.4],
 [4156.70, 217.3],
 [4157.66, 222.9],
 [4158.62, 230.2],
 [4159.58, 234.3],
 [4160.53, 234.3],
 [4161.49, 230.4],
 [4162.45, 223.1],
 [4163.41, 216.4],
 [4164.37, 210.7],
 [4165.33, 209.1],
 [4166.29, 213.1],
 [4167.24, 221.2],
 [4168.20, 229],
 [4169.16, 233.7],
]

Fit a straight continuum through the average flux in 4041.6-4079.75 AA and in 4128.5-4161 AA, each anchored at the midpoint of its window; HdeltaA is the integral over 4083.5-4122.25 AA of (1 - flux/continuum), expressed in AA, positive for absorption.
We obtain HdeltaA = 2.0 AA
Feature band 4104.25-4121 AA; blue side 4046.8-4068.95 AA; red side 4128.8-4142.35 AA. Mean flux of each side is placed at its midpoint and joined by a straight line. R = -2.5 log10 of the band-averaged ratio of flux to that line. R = 0.130 mag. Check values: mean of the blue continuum 205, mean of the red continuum 211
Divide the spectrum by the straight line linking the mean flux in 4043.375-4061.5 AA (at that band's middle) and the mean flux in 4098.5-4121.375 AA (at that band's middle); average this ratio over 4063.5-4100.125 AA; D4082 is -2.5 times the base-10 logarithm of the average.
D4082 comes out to -0.085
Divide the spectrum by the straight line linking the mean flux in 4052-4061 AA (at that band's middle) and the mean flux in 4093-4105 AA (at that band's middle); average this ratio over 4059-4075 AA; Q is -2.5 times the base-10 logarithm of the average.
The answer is -0.04 mag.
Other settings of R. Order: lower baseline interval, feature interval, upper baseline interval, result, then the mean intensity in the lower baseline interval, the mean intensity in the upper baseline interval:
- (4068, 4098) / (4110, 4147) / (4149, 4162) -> 0.07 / 214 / 230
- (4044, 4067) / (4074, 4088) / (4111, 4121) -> -0.04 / 204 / 196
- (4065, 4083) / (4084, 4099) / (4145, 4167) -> -0.03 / 210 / 224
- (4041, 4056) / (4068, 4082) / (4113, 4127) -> 0.01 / 210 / 211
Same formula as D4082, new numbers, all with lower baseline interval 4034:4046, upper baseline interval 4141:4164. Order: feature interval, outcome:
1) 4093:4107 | 0.07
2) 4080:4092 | -0.02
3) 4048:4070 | 0.01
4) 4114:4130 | 0.03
